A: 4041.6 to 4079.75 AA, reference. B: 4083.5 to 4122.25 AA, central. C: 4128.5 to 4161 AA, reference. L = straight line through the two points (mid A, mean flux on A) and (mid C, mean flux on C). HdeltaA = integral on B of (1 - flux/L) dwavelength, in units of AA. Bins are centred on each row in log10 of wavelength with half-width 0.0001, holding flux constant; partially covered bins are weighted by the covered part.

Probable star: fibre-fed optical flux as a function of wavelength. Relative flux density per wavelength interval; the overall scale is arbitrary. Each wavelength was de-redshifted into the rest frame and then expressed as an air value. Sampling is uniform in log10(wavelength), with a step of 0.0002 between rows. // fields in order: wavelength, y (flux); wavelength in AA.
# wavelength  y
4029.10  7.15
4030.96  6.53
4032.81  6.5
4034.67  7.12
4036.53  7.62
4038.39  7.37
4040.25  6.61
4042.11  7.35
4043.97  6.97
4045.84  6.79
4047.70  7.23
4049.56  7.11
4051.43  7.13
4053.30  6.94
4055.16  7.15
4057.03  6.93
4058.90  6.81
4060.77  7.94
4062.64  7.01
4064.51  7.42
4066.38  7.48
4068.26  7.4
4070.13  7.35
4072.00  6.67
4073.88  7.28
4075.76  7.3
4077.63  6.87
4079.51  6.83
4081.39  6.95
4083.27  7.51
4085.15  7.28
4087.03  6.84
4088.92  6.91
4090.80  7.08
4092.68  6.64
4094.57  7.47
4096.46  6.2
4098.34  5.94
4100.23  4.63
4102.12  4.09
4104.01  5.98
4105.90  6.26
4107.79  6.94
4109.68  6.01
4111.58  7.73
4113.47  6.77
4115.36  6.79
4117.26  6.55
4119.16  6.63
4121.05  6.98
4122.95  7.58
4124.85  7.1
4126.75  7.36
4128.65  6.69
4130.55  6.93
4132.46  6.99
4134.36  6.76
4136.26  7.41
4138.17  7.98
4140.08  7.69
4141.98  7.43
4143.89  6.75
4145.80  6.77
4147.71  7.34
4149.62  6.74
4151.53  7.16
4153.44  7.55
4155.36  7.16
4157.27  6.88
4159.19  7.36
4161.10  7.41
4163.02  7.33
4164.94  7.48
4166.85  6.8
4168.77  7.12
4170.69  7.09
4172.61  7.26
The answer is 3.5 AA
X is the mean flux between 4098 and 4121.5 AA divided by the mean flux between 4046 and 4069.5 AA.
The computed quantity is 0.9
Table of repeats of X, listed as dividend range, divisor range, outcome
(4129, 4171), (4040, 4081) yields 1.01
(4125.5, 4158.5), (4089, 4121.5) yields 1.12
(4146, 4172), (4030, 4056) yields 1.02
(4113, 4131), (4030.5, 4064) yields 0.98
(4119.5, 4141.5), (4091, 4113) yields 1.16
